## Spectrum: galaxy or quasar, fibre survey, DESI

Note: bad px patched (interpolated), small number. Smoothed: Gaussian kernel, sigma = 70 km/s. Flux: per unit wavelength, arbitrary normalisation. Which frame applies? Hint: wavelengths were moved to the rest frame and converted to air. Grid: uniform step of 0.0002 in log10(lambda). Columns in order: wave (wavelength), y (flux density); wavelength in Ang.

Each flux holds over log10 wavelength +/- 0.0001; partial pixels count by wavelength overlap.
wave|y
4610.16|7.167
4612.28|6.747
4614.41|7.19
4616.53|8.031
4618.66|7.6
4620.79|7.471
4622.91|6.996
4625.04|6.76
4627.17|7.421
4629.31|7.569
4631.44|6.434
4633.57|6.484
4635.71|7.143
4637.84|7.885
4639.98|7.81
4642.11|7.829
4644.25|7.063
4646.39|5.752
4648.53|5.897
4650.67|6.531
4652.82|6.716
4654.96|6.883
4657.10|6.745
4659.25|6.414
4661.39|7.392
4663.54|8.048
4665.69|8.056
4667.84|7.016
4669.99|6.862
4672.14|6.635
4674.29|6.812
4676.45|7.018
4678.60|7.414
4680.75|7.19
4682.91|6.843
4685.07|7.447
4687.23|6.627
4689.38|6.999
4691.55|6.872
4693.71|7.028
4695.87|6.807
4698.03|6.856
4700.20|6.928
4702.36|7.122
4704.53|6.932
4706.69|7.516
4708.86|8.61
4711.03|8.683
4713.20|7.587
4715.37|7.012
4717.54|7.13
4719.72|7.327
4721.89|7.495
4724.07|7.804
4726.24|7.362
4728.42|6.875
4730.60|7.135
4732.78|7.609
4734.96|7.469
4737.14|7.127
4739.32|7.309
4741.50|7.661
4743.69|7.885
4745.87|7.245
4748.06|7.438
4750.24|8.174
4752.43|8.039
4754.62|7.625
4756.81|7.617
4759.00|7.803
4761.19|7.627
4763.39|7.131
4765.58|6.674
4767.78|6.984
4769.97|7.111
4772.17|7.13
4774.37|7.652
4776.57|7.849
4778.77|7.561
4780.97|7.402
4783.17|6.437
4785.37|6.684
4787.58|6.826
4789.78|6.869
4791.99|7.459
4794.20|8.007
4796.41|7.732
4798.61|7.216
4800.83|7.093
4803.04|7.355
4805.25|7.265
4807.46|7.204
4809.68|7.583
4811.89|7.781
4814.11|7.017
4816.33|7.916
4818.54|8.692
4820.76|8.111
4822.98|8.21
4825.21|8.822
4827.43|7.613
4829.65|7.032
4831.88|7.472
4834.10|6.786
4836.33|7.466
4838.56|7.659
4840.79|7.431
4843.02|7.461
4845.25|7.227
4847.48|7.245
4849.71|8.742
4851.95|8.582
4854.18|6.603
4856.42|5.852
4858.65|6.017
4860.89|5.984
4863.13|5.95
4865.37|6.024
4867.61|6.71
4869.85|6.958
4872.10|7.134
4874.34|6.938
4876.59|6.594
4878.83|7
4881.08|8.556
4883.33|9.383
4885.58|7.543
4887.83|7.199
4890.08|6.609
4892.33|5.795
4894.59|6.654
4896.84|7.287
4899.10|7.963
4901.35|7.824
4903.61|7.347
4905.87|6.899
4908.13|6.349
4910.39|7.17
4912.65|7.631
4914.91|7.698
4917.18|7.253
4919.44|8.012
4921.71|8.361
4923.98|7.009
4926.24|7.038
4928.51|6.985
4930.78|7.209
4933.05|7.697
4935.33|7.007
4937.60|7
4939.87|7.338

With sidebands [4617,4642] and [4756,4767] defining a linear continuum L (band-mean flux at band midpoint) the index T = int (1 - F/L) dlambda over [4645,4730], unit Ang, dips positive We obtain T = 2.3 Ang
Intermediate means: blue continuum 7.28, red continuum 7.35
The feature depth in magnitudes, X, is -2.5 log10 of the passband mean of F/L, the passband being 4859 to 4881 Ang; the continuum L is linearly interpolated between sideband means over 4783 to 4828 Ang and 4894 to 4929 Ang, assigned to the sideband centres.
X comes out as 0.119 mag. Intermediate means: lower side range 7.54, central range 6.66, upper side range 7.36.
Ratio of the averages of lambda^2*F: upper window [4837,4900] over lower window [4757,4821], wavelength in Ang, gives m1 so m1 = 1.00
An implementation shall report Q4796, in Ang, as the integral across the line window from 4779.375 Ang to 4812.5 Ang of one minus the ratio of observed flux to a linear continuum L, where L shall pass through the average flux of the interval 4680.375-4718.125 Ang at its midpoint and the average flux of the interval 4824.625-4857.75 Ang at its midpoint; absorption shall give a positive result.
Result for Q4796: 0.5 Ang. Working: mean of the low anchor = 7.24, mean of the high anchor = 7.44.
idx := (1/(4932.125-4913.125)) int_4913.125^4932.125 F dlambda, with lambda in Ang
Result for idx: 7.46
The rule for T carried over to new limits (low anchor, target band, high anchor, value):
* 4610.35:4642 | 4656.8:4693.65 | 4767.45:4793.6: 0.8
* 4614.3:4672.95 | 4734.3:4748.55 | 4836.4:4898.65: -0.7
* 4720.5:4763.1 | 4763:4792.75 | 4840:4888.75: 1.2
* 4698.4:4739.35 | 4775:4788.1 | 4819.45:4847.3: 0.6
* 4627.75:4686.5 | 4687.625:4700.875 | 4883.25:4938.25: 0.3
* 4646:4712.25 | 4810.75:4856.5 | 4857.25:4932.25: -3.5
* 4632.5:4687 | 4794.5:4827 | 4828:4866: -3.1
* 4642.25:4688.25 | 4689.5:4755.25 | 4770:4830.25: -2.2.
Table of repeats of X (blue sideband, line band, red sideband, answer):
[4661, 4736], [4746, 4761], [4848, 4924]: -0.07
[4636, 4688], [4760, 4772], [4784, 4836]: 0.04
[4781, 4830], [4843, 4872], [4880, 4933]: 0.09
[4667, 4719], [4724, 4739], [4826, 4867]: -0.02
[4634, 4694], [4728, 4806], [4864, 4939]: -0.04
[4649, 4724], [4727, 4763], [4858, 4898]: -0.07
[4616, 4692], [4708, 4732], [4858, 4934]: -0.07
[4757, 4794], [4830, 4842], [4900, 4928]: -0.01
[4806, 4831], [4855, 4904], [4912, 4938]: 0.09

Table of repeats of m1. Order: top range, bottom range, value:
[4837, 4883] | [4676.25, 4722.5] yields 1.04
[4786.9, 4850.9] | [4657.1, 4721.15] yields 1.11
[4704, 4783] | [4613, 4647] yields 1.09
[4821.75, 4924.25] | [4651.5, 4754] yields 1.07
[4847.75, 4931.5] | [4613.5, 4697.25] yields 1.12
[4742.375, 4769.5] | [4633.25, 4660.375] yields 1.15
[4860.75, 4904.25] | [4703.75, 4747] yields 1.01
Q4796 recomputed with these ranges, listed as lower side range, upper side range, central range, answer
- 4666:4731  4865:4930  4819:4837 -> -1.22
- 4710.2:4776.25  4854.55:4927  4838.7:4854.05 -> -1.07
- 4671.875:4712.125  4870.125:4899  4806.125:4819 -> -0.75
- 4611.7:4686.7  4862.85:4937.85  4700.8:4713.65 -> -1.09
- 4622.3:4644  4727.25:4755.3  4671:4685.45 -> 0.62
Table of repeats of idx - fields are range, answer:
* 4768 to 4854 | 7.5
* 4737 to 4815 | 7.38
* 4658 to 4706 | 7.06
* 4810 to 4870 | 7.32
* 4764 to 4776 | 7.14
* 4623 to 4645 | 7.23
